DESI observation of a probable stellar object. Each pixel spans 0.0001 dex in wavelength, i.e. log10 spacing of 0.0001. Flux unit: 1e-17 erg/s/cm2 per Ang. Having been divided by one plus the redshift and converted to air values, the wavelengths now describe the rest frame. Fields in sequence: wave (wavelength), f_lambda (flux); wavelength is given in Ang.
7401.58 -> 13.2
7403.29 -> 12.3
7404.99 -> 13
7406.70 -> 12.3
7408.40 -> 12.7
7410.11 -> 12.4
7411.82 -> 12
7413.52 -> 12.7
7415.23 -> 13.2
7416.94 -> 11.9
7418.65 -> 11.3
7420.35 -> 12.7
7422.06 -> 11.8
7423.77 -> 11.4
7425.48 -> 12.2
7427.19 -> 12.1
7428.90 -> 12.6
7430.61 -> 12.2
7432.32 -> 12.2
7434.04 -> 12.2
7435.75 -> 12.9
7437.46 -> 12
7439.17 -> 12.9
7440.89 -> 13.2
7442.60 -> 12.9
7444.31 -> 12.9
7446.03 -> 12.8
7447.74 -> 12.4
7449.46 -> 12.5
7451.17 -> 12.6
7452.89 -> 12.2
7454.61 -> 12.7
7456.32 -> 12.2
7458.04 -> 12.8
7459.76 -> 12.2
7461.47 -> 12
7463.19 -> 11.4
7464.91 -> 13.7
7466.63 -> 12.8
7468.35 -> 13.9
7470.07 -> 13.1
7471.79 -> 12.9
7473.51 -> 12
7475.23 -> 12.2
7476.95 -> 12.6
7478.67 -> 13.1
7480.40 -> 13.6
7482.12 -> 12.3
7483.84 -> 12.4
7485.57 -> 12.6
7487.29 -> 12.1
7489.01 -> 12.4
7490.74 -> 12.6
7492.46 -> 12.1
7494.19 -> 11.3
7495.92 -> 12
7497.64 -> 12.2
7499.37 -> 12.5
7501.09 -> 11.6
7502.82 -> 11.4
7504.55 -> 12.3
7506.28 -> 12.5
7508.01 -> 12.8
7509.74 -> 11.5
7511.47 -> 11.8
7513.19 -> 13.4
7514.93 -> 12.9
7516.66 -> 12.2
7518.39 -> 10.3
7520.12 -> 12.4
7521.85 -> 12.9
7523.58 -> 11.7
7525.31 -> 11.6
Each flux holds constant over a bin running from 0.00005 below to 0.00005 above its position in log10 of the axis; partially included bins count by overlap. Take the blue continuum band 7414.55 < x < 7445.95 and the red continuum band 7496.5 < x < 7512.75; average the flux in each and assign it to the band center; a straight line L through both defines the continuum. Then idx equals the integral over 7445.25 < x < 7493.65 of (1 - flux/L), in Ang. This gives -1.33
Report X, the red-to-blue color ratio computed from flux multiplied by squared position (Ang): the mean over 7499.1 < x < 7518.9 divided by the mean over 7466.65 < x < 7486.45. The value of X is 0.96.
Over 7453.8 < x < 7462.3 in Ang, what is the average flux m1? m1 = 12.4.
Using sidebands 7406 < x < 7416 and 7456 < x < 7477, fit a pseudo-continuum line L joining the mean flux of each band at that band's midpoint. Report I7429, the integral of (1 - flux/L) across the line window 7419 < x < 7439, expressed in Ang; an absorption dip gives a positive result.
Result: 0.6 Ang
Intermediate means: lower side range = 12.6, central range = 12.2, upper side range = 12.6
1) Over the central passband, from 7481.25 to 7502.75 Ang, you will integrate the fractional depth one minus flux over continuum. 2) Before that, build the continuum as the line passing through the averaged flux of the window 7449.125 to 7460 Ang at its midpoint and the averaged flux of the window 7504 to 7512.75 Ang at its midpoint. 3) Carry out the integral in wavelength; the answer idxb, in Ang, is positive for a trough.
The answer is 0.3 Ang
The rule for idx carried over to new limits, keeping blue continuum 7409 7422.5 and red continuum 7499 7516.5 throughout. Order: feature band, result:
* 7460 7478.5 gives -0.6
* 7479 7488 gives -0.3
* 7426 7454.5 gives -0.6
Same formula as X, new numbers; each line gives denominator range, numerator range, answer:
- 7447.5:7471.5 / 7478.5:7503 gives 0.98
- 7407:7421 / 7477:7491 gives 1.04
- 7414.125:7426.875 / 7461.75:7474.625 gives 1.07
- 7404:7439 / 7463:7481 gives 1.06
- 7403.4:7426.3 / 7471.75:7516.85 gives 1.03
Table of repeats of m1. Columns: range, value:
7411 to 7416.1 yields 12.6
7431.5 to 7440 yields 12.4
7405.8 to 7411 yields 12.5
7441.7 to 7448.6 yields 12.8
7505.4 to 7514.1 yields 12.4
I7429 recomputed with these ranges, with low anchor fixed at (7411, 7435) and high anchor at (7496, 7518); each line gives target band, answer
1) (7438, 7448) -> -0.5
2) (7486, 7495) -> 0.1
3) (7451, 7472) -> -0.8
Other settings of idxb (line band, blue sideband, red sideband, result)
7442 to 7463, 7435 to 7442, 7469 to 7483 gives 0.5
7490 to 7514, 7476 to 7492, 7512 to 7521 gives 0.5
